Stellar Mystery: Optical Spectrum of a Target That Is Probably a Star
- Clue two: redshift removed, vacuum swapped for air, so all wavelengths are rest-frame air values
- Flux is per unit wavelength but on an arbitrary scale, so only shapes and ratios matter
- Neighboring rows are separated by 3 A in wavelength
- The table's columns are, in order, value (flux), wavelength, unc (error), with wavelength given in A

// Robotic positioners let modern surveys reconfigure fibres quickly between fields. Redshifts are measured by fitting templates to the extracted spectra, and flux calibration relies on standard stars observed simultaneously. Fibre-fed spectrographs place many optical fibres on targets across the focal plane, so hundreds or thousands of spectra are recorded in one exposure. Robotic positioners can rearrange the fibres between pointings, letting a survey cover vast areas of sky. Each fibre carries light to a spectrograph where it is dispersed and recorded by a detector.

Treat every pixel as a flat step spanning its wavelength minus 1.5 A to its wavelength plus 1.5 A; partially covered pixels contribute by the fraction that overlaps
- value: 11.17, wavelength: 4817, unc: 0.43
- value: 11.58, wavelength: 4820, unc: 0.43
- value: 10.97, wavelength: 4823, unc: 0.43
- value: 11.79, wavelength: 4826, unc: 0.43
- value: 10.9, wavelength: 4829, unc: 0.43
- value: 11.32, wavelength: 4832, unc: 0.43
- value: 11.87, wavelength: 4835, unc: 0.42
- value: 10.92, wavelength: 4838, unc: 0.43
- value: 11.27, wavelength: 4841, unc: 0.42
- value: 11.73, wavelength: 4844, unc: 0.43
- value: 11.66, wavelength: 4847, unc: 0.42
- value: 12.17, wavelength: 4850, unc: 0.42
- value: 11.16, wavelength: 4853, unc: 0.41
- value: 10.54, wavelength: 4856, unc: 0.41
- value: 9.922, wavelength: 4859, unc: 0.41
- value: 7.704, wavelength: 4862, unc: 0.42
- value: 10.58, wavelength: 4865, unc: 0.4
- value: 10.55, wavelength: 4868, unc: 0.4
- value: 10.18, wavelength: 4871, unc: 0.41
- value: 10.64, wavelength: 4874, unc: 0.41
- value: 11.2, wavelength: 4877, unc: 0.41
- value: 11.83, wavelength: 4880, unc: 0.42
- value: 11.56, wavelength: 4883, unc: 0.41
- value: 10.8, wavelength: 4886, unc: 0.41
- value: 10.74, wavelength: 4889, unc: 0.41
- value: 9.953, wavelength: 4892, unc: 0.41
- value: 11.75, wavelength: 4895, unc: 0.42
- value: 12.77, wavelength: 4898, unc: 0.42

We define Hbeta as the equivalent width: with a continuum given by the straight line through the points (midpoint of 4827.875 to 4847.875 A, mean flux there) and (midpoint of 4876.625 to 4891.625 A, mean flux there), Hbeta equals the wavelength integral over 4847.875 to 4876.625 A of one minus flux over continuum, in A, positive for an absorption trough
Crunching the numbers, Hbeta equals 2.1 A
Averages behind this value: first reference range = 11.4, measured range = 10.4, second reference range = 11.1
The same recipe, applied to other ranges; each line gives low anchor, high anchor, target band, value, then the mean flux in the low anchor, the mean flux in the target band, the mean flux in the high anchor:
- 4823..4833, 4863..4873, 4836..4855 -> -1.1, 11.3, 11.5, 10.3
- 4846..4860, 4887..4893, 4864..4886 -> -0.5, 11.1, 10.9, 10.4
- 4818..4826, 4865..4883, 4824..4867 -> 0.8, 11.4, 11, 10.9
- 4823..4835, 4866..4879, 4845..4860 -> -0.2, 11.4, 11.2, 10.7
